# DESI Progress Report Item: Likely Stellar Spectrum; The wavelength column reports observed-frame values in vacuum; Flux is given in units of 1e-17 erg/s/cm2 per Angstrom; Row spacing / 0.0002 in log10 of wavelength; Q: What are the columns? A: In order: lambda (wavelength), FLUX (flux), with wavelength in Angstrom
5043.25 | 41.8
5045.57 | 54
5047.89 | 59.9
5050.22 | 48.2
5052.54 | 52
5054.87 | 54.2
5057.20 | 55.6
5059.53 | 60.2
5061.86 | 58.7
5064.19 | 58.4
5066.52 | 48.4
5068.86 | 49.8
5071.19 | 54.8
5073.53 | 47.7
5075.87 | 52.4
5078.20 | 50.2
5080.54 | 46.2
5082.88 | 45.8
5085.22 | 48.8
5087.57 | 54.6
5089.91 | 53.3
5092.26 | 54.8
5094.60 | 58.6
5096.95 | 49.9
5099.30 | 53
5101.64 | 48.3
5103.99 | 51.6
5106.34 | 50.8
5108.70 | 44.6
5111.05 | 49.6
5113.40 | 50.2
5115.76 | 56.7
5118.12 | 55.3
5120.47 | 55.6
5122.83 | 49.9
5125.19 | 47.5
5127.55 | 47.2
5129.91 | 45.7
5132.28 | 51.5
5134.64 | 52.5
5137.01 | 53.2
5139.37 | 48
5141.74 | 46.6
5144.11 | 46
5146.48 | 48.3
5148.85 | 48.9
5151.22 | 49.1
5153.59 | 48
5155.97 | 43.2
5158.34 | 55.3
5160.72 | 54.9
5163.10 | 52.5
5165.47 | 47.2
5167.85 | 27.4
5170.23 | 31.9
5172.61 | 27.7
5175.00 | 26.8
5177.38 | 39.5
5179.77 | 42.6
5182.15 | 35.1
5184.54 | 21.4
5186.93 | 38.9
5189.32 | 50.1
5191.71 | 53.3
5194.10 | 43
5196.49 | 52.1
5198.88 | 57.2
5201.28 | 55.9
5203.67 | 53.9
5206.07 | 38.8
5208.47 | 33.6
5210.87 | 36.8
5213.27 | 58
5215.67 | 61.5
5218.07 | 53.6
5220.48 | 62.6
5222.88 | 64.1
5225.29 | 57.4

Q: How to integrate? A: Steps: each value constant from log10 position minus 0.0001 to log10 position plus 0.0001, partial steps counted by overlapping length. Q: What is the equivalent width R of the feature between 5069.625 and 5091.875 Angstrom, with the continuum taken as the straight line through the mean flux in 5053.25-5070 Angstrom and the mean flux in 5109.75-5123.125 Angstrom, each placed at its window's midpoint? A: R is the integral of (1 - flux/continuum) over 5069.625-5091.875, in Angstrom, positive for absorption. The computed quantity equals 1.5 Angstrom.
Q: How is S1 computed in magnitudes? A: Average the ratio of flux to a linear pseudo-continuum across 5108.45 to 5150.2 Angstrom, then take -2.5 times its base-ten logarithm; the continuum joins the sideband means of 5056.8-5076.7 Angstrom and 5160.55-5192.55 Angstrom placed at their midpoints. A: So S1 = -0.11 mag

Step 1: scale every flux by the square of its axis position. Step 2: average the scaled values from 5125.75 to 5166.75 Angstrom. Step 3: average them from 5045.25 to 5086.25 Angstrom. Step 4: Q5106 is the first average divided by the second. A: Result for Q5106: 1.0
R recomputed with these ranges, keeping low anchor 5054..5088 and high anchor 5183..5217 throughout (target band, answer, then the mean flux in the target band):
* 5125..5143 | 0.17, 49.1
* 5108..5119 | -0.22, 51.5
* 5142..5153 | 0.23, 48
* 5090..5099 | -0.50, 54.1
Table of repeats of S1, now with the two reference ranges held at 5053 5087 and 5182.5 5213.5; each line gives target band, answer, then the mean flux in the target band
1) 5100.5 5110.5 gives 0.03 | 48.9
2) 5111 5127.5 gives -0.05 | 52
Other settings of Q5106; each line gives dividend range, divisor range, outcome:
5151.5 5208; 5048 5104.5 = 0.86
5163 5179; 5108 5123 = 0.69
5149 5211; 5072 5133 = 0.88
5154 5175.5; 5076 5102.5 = 0.83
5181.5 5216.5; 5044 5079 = 0.91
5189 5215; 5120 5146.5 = 1.02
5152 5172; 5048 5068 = 0.85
